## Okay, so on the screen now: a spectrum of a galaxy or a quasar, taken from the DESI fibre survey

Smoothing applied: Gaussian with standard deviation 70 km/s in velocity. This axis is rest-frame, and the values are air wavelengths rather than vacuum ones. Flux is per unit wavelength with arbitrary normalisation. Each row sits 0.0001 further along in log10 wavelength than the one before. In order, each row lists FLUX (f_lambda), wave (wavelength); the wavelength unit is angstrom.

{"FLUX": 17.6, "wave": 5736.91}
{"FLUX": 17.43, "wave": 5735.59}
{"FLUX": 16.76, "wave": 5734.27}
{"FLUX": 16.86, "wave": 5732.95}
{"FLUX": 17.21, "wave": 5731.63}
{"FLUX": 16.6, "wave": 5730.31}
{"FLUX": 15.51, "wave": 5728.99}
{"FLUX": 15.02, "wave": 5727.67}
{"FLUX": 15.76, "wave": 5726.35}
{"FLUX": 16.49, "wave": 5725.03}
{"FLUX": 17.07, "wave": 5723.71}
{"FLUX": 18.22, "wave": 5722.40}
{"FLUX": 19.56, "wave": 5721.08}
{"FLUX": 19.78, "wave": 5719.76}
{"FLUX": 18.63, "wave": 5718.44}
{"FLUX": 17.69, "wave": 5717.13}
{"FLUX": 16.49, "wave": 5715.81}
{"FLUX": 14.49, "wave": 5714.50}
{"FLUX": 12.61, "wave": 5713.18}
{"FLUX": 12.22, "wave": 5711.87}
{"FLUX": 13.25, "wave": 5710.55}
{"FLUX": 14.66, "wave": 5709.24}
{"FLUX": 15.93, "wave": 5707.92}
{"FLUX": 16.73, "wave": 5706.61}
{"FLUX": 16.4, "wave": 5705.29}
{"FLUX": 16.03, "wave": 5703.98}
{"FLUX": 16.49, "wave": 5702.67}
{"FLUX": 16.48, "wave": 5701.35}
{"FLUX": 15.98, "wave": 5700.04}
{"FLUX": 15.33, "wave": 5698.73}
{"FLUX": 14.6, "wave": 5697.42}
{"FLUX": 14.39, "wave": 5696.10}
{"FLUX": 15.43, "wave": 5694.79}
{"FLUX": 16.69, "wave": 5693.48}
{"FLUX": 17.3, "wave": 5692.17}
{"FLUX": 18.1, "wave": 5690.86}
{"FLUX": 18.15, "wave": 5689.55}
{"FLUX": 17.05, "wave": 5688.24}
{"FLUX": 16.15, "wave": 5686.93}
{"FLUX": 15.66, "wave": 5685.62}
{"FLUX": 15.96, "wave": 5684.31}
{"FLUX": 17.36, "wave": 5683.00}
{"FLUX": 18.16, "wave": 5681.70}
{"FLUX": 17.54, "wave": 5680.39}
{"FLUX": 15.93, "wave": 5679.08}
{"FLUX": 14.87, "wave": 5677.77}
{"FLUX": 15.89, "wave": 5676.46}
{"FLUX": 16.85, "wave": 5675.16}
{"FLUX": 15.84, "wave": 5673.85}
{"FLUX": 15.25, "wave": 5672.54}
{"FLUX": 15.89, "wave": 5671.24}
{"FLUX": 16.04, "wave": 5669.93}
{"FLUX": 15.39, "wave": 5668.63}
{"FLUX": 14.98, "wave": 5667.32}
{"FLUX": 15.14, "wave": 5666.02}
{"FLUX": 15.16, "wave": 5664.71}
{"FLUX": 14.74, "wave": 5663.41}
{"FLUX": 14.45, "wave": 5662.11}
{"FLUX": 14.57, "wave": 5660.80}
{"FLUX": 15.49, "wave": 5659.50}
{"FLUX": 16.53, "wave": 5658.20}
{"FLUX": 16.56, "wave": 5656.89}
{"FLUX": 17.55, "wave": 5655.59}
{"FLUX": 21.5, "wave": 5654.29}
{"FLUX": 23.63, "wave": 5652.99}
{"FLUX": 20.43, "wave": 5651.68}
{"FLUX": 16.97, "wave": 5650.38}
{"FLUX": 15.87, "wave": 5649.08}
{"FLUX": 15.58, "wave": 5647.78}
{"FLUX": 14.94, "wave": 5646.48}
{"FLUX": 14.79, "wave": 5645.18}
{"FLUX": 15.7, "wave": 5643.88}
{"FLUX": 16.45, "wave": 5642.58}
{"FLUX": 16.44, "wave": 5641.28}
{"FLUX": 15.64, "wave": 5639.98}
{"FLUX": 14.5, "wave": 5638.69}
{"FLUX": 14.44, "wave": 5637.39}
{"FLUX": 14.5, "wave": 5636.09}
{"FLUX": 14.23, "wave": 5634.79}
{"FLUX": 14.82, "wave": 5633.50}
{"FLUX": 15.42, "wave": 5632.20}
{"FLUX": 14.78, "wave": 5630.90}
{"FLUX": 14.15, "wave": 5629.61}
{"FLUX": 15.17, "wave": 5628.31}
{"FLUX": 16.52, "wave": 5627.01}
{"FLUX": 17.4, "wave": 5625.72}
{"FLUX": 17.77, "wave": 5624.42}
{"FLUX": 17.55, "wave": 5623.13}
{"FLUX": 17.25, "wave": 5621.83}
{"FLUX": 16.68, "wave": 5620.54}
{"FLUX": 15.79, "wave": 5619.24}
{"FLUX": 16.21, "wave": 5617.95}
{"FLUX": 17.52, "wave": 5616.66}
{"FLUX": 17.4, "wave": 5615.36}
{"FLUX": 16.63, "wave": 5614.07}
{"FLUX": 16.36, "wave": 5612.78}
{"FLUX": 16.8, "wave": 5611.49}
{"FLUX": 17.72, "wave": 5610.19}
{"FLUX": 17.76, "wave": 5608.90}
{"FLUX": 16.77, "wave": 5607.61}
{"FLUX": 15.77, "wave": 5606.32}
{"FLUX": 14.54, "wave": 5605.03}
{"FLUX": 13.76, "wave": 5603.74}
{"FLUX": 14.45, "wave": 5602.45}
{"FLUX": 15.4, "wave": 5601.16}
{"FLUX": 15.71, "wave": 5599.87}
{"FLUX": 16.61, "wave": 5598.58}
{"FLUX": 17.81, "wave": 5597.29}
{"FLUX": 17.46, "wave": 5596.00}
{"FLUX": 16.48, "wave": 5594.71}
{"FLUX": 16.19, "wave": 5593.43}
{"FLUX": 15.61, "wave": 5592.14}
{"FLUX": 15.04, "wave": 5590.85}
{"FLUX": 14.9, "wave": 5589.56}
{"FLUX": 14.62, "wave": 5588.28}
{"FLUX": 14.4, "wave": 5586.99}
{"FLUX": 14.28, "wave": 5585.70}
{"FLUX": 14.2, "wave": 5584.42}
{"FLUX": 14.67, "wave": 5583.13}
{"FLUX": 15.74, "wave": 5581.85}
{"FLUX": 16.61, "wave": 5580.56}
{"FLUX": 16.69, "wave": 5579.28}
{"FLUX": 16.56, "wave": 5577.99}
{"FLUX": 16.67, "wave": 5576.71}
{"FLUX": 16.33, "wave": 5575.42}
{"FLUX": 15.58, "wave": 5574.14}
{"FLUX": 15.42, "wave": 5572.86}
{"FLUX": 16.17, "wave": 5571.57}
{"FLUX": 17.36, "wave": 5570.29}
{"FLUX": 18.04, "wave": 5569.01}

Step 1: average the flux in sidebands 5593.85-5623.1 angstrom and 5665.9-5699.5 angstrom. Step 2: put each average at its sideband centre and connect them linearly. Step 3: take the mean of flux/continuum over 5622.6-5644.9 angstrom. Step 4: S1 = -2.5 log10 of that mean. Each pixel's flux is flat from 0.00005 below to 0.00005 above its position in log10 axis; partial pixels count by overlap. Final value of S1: 0.051 mag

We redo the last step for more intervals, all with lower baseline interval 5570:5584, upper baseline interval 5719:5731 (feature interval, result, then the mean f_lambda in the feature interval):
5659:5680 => 0.088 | 15.4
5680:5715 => 0.068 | 15.9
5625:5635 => 0.074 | 15.4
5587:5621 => 0.011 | 16.1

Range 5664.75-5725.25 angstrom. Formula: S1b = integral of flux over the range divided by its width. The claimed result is 16.2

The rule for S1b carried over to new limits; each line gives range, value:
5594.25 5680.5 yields 16.2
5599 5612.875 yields 15.9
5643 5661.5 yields 17.1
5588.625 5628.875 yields 16.3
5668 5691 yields 16.4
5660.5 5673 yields 15.2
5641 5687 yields 16.4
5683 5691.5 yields 16.9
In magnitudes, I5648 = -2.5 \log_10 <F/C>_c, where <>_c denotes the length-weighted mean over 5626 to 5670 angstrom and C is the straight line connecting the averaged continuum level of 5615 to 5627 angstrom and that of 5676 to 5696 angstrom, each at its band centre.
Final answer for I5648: 0.06 mag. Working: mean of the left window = 17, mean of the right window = 16.6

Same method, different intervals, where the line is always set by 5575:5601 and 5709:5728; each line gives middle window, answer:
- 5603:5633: -0.03 mag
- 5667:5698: -0.01 mag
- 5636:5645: 0.04 mag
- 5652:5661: -0.14 mag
